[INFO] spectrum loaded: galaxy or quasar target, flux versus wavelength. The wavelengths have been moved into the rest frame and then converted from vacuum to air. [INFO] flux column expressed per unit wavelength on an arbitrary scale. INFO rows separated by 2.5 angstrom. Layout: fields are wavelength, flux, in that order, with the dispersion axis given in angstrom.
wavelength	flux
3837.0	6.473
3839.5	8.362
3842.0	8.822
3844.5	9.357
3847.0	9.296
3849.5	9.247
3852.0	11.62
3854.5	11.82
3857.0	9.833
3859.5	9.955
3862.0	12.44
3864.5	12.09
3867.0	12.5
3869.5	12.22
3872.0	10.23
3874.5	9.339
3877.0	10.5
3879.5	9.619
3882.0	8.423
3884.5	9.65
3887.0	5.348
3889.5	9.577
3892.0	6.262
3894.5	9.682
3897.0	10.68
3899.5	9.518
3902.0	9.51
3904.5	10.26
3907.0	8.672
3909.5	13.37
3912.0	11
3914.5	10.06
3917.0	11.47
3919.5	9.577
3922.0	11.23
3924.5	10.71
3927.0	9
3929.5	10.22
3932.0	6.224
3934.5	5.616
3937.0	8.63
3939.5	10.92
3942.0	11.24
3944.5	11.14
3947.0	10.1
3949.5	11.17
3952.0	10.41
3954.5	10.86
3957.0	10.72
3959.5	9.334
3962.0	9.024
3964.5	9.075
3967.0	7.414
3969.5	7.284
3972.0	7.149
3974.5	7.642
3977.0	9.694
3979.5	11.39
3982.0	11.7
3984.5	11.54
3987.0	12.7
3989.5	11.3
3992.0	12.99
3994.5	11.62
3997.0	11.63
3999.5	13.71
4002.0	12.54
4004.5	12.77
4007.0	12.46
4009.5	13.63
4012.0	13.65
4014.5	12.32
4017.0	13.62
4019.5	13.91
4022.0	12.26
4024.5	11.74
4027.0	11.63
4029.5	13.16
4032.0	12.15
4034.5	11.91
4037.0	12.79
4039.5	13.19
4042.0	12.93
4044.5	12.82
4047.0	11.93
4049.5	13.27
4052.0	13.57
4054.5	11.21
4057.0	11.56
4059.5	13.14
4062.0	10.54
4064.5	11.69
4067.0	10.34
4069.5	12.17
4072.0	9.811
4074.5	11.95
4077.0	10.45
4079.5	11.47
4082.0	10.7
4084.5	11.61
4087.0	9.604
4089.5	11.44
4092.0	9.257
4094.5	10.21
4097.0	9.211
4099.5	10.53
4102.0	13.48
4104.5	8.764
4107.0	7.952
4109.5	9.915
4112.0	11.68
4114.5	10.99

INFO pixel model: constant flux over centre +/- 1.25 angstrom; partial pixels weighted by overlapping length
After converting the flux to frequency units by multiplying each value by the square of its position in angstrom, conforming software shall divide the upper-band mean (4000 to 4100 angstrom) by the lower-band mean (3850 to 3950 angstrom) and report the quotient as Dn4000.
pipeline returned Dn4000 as 1.28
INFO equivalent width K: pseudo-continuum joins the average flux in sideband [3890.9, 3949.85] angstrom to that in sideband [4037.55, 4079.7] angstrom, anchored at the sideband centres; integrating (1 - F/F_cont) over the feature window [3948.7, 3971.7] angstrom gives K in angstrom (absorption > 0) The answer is 2.4 angstrom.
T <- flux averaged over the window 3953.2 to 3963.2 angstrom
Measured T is 9.99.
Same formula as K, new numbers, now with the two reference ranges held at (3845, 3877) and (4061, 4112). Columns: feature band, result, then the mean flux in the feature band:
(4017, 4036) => -3.27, 12.5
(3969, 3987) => 1.52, 9.8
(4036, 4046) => -2.14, 12.9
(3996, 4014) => -3.77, 12.9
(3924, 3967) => 4.61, 9.59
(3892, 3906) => 1.57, 9.58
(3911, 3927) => 0.34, 10.5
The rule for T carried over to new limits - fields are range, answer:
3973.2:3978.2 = 8.64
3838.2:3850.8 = 9.02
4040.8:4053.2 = 12.9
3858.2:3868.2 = 11.7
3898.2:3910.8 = 10.3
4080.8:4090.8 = 10.8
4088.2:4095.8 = 10.3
